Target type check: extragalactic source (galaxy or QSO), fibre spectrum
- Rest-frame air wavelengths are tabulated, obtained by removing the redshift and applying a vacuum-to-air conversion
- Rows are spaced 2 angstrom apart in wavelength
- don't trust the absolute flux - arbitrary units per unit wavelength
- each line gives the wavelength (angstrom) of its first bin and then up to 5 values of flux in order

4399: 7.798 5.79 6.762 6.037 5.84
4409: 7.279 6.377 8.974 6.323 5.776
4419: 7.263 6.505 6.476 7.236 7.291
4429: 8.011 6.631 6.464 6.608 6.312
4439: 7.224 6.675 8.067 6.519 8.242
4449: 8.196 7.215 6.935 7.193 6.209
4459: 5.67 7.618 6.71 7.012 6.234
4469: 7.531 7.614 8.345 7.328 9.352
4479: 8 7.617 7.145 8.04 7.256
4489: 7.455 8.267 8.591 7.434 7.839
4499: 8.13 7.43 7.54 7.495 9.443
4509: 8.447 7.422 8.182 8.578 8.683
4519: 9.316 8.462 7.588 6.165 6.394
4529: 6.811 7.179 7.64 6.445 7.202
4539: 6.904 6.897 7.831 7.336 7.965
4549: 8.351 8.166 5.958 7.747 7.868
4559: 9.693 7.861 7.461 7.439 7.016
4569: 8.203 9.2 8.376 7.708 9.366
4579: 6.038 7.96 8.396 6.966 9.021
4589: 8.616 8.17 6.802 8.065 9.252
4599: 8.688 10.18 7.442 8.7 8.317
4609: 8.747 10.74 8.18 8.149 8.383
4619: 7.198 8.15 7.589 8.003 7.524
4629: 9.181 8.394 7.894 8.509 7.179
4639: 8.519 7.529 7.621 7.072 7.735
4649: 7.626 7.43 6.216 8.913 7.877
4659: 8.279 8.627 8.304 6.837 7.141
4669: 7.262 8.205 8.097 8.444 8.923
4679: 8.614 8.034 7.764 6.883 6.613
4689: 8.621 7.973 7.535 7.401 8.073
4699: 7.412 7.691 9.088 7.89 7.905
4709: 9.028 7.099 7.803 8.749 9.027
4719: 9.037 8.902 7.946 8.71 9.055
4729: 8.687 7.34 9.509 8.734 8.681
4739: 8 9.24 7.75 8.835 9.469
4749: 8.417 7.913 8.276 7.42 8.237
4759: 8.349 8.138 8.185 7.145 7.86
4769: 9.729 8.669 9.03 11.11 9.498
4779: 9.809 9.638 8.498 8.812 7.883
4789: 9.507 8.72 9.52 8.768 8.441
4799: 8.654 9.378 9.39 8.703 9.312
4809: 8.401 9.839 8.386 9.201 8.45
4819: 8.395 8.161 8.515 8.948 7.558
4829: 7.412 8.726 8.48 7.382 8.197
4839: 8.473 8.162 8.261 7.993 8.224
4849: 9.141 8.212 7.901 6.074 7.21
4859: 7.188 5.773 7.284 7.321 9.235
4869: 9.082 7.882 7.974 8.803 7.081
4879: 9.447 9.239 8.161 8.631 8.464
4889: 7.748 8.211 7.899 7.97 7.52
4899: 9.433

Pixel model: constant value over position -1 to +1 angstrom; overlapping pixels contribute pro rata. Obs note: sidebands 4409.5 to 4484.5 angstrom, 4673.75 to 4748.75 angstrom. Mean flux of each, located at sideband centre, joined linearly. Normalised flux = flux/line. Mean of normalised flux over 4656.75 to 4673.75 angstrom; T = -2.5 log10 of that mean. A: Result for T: 0.03 mag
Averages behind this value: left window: 7.17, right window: 8.28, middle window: 7.84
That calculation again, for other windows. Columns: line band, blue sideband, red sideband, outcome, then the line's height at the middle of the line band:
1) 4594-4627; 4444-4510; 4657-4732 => -0.076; 7.88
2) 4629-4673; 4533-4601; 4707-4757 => 0.050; 8.18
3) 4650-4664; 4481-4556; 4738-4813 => 0.042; 8.26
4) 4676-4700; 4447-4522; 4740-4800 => 0.082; 8.44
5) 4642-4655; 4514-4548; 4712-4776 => 0.095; 8.08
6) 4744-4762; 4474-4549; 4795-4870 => -0.027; 8.13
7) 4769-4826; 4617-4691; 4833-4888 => -0.130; 7.98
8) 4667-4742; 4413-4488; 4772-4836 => 0.022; 8.37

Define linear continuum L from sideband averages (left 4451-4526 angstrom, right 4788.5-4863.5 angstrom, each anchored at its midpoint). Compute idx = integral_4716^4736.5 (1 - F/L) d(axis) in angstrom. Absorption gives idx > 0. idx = -1.4 angstrom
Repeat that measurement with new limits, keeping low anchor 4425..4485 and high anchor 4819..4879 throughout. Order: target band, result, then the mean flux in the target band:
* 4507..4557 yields -1.47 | 7.61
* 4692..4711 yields -0.60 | 7.95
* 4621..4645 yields -1.20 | 7.96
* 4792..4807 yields -2.10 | 9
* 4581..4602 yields -2.48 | 8.39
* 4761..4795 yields -4.72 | 8.95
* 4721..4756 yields -3.16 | 8.48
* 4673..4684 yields -0.95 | 8.33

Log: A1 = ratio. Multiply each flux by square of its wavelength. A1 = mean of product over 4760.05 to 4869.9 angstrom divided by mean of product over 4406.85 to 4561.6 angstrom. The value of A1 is 1.31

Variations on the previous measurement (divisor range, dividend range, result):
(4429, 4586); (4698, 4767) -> 1.21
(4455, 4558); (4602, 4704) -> 1.12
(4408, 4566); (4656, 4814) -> 1.26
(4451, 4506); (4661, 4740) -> 1.20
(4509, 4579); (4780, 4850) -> 1.25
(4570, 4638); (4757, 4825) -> 1.16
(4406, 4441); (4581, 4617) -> 1.34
